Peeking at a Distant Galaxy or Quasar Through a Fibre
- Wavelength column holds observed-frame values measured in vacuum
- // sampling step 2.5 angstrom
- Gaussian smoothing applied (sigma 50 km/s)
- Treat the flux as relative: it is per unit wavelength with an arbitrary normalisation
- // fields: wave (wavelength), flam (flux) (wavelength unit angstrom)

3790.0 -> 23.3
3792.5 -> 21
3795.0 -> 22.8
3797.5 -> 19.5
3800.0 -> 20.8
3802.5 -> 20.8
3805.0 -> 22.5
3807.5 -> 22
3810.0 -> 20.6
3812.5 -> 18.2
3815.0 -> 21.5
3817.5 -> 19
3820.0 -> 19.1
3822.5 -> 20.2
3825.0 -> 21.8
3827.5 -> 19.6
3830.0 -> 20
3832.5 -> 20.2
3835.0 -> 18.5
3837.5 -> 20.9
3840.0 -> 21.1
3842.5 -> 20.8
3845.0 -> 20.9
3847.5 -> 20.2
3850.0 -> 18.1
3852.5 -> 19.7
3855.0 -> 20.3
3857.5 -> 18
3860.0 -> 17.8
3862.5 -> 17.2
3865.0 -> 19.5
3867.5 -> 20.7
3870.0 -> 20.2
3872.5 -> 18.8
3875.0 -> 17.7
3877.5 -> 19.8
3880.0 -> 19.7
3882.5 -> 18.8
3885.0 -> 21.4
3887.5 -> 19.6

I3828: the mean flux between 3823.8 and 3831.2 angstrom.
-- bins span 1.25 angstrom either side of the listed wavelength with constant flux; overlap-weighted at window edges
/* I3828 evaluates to 20.5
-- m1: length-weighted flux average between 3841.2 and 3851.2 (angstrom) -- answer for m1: 20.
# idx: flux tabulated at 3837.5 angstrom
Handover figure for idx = 20.9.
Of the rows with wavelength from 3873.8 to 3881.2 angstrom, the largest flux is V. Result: 19.8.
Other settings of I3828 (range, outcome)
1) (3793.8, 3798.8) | 21.1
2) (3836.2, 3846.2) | 20.9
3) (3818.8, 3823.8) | 19.7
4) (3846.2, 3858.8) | 19.3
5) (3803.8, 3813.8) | 20.8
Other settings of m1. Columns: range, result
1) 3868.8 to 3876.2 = 18.9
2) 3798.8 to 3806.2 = 21.4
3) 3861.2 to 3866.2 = 18.3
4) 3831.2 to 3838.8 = 19.9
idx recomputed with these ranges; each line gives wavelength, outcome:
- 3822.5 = 20.2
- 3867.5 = 20.7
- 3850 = 18.1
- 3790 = 23.3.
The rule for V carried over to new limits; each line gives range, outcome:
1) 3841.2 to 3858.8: 20.9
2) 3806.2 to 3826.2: 22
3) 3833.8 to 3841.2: 21.1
